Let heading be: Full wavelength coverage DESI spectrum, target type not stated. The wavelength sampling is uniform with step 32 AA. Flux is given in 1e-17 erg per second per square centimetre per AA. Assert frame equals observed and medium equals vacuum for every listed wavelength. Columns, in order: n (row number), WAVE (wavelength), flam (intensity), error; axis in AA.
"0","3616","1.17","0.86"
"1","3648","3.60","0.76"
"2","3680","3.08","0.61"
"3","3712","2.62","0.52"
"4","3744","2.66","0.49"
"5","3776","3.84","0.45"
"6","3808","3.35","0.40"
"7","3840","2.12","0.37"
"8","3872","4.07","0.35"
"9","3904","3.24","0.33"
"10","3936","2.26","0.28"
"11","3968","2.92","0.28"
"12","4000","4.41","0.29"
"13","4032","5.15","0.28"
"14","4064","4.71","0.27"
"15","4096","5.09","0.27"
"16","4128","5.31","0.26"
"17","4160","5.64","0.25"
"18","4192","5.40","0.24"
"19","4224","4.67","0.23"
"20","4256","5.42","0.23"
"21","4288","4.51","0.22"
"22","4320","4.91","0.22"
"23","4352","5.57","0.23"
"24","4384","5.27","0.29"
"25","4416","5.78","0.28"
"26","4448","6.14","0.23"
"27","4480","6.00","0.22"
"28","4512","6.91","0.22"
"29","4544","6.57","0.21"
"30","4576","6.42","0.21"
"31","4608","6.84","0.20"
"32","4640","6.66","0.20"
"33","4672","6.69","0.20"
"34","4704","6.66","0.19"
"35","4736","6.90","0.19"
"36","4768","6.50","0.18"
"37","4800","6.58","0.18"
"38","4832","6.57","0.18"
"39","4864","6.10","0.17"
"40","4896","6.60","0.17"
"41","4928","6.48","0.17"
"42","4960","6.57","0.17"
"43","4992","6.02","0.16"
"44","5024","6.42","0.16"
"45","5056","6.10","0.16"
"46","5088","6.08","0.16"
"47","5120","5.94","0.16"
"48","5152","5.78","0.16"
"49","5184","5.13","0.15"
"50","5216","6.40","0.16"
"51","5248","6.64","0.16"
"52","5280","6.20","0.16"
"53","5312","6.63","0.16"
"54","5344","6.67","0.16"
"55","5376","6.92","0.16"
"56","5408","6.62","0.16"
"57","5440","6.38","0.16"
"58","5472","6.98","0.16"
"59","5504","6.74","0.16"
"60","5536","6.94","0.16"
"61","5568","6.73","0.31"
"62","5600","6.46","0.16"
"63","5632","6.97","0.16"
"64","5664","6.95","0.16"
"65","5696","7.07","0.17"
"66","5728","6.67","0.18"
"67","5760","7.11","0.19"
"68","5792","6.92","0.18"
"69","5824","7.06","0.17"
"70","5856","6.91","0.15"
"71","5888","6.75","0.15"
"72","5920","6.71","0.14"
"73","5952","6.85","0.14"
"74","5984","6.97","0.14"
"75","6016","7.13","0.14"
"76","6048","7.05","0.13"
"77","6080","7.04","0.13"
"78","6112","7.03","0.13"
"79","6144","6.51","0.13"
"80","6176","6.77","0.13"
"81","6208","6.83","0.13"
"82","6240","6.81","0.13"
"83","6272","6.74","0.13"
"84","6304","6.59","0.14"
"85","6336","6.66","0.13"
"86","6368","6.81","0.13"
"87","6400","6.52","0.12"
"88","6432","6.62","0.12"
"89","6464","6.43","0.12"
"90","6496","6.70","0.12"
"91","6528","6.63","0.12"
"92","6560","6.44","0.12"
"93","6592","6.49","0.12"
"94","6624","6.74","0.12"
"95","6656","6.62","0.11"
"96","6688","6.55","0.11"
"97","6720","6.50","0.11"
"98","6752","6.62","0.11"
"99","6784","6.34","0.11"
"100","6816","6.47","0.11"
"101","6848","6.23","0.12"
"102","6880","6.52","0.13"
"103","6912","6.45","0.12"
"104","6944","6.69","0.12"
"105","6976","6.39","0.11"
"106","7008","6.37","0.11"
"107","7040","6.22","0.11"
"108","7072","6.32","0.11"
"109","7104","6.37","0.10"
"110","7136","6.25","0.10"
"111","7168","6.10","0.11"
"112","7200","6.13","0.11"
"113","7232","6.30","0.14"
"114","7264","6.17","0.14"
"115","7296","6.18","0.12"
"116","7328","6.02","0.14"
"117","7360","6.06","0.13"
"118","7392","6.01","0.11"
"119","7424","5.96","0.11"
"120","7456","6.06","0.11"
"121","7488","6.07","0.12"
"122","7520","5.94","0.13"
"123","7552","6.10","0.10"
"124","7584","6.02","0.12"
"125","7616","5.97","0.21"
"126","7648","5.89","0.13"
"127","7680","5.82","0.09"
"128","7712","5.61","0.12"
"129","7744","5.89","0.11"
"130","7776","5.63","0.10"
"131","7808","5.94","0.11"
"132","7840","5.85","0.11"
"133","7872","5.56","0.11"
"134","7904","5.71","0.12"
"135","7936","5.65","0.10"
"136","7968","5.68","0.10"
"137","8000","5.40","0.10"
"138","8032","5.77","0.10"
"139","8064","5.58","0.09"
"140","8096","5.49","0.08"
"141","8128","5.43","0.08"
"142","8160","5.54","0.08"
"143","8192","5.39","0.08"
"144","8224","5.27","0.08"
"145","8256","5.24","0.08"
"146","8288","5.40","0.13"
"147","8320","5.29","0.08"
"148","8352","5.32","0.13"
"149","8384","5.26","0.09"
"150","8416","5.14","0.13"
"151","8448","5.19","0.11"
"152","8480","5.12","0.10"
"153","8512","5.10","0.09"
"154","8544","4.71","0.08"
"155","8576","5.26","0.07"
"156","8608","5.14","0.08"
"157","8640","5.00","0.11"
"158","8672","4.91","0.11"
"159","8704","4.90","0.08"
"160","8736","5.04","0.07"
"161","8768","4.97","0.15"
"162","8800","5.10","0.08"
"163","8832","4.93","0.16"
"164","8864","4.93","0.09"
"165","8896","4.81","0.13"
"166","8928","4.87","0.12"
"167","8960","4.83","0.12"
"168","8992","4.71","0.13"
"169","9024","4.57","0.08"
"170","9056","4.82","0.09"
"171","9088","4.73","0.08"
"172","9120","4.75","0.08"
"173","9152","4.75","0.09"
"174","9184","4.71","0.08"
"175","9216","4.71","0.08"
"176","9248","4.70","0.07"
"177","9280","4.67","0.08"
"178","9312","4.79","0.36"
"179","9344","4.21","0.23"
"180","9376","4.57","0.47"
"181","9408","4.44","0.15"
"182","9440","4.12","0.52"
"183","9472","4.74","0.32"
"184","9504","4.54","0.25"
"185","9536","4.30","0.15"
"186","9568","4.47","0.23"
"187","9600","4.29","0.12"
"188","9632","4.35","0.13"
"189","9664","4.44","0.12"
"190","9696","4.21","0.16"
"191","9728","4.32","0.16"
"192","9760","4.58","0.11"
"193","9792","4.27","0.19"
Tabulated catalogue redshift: 0.000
